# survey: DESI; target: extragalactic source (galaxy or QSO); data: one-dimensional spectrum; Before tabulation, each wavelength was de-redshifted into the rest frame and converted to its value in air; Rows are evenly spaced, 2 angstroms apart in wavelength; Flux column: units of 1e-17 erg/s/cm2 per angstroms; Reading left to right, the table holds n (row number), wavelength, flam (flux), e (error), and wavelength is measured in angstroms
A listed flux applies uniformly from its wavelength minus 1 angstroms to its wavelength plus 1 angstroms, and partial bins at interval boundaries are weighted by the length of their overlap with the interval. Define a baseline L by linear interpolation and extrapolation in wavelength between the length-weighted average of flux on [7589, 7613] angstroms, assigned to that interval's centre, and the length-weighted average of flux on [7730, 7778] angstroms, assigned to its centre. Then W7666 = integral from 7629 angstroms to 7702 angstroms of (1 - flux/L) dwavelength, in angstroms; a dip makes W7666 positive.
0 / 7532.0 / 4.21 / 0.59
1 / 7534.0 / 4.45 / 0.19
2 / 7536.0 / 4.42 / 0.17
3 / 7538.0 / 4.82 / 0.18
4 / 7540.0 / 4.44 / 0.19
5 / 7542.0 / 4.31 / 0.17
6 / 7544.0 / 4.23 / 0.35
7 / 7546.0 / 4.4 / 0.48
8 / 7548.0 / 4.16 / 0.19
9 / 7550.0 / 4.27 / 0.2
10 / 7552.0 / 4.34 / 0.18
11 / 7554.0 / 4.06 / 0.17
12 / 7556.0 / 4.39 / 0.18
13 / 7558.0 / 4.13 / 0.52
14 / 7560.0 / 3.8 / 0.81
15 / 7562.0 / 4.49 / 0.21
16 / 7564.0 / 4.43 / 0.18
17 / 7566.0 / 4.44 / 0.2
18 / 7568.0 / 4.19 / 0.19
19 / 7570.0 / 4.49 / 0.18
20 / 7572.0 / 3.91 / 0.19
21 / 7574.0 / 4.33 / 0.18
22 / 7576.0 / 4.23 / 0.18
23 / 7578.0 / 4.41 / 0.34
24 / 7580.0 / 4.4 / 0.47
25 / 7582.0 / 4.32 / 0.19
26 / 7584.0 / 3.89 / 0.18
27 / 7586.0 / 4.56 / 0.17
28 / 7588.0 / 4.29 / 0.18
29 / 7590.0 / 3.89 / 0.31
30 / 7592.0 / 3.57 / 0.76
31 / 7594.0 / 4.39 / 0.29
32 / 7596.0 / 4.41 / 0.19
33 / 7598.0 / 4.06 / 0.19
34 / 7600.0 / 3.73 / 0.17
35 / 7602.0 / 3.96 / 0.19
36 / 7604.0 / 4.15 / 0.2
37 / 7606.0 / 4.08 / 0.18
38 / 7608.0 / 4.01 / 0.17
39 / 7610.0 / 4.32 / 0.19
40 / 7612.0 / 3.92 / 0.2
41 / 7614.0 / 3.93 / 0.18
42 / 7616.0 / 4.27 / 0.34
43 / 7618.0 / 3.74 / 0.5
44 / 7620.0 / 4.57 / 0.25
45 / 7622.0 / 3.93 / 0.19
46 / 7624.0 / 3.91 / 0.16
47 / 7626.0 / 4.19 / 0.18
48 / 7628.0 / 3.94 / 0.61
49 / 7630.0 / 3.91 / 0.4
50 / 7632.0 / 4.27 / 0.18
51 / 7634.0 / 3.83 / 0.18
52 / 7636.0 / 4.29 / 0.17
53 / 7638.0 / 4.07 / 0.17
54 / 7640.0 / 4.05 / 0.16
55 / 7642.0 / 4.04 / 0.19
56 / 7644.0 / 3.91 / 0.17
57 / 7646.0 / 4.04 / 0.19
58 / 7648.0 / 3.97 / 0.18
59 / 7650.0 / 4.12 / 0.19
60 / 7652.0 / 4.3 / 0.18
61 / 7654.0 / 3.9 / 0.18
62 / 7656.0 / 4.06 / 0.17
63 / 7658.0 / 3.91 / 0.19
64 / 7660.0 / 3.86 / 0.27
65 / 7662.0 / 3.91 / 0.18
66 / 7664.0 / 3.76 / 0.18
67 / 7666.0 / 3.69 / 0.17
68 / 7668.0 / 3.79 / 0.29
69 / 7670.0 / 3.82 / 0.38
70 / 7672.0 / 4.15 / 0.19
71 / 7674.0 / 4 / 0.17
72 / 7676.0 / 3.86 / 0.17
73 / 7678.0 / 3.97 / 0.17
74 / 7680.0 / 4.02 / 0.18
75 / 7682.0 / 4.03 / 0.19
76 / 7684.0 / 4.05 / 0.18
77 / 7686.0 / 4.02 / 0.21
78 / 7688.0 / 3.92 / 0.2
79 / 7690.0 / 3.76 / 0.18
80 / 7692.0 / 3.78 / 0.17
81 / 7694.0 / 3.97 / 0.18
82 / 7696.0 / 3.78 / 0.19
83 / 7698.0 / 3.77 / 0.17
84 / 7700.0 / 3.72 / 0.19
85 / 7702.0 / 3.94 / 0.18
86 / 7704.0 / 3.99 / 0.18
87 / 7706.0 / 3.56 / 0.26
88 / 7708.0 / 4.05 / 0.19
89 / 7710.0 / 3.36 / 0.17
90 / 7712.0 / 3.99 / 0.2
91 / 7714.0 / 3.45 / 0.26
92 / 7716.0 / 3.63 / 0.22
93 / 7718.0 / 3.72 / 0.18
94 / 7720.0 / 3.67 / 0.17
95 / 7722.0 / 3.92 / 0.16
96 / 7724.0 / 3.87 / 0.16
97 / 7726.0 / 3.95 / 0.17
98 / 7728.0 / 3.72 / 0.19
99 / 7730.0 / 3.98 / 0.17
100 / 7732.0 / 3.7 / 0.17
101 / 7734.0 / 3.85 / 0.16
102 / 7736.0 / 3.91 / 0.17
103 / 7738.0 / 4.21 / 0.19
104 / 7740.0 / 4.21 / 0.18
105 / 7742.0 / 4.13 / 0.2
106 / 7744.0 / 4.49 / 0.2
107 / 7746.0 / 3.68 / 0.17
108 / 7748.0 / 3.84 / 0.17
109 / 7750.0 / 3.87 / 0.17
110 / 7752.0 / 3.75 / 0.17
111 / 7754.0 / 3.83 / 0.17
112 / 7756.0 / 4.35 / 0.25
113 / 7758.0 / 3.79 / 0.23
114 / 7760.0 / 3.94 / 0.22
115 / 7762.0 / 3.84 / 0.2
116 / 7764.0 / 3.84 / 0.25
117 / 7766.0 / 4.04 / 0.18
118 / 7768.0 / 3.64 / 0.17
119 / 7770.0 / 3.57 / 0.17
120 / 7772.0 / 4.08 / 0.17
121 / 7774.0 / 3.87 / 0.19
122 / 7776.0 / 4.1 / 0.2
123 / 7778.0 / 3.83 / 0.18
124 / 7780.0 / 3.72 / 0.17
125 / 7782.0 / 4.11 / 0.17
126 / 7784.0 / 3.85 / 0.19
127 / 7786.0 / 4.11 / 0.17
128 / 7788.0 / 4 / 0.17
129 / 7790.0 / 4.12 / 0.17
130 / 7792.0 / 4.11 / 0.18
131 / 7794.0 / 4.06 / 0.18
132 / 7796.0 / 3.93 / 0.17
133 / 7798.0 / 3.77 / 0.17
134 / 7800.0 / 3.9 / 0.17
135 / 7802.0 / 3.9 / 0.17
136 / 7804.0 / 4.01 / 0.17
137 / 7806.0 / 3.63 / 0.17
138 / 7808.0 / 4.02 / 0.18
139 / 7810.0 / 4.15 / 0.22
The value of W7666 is 0.80 angstroms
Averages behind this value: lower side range 4.04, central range 3.95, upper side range 3.93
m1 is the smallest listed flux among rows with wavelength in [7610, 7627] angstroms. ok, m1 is 3.74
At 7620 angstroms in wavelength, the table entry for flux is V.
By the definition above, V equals 4.57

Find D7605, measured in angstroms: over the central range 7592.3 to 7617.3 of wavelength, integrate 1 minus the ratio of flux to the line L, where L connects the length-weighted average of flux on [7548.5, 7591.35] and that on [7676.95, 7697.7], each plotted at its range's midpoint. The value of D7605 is 0.4 angstroms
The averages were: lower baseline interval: 4.24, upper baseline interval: 3.92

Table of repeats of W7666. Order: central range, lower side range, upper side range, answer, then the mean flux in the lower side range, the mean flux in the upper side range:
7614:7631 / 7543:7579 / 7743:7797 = 0.48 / 4.26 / 3.94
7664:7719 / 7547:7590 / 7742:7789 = 2.80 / 4.25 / 3.92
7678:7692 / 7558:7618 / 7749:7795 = 0.30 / 4.16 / 3.93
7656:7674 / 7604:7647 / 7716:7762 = 0.59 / 4.06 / 3.92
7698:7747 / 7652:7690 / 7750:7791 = 0.81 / 3.93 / 3.92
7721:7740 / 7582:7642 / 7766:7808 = 0.26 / 4.08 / 3.92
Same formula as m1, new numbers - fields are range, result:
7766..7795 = 3.57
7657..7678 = 3.69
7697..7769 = 3.36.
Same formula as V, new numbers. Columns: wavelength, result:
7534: 4.45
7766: 4.04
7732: 3.7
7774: 3.87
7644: 3.91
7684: 4.05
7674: 4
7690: 3.76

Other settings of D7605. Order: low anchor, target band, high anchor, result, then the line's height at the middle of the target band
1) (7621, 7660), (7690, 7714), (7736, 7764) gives 1.3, 4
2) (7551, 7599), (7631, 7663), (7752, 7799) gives 0.7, 4.12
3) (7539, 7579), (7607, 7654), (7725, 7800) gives 1.0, 4.16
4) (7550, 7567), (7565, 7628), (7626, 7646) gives 0.2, 4.15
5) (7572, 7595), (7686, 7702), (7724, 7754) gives 0.7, 4.02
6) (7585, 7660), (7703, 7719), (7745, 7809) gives 1.0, 3.98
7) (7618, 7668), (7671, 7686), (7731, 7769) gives -0.1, 3.99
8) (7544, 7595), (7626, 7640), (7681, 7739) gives 0.0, 4.05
